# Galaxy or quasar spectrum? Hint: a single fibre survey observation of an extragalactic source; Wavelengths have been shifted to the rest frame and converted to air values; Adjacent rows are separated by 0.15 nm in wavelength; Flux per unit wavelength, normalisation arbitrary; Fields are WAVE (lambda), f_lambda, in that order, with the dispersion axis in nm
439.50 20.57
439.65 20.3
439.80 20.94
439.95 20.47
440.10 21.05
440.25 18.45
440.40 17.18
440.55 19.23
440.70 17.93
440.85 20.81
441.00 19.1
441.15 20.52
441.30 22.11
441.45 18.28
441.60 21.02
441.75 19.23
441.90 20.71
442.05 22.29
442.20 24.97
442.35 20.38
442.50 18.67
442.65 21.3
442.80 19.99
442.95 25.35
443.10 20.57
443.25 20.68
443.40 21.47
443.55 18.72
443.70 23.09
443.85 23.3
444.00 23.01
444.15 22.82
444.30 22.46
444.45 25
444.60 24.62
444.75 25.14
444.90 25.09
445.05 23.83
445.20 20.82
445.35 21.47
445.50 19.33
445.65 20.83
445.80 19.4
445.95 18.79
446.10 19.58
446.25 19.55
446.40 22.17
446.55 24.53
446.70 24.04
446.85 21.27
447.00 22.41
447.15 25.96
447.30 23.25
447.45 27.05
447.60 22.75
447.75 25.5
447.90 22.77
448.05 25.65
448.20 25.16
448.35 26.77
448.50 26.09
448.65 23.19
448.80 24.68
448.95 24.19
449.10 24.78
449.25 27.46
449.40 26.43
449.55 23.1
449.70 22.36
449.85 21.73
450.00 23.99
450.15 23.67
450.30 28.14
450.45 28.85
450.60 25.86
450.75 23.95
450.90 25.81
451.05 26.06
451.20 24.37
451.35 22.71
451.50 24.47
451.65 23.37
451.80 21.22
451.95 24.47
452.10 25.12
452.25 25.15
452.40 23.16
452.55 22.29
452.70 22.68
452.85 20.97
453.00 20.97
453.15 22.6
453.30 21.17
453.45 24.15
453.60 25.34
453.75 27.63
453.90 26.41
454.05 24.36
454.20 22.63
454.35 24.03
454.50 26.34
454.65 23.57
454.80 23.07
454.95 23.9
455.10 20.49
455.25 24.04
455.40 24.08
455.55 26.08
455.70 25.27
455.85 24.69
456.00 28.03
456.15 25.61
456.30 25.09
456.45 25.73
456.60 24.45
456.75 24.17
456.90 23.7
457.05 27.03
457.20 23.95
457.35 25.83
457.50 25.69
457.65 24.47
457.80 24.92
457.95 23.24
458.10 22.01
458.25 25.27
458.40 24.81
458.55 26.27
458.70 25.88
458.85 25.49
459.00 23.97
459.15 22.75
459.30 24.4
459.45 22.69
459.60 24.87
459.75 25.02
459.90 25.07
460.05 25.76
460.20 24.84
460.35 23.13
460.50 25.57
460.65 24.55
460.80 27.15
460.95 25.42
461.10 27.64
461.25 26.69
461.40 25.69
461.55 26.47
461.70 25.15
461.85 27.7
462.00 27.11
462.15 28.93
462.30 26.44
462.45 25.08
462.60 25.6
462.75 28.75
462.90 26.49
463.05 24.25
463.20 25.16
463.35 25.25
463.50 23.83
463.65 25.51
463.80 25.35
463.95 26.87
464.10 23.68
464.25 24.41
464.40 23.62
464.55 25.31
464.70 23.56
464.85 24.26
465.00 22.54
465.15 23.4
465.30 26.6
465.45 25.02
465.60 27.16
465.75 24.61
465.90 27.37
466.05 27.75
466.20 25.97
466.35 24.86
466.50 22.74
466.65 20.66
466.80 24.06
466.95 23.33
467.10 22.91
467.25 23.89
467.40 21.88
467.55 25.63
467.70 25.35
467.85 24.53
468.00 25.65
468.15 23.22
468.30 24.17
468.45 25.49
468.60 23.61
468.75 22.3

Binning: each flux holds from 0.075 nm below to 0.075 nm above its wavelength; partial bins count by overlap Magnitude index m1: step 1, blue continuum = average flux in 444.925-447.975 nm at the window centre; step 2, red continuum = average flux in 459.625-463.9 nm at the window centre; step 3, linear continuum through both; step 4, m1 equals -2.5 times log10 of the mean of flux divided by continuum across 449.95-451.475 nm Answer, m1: -0.09 mag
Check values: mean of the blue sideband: 22.3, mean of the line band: 25.3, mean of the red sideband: 25.8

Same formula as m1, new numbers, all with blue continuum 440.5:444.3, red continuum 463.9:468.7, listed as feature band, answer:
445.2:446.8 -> 0.03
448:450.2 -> -0.12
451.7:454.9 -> -0.05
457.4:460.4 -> -0.05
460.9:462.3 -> -0.13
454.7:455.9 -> -0.05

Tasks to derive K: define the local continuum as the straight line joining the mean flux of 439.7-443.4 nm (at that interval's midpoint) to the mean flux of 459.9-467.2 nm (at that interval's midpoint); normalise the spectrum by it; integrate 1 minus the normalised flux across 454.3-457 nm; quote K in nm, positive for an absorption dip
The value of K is -0.119 nm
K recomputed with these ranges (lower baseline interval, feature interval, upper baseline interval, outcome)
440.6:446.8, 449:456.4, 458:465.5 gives -0.31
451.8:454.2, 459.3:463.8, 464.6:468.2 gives -0.28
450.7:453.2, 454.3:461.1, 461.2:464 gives 0.04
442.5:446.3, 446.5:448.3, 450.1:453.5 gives -0.12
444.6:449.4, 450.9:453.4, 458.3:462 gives 0.09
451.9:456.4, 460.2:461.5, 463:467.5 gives -0.07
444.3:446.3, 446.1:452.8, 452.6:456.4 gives -0.39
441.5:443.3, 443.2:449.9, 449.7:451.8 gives -0.07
